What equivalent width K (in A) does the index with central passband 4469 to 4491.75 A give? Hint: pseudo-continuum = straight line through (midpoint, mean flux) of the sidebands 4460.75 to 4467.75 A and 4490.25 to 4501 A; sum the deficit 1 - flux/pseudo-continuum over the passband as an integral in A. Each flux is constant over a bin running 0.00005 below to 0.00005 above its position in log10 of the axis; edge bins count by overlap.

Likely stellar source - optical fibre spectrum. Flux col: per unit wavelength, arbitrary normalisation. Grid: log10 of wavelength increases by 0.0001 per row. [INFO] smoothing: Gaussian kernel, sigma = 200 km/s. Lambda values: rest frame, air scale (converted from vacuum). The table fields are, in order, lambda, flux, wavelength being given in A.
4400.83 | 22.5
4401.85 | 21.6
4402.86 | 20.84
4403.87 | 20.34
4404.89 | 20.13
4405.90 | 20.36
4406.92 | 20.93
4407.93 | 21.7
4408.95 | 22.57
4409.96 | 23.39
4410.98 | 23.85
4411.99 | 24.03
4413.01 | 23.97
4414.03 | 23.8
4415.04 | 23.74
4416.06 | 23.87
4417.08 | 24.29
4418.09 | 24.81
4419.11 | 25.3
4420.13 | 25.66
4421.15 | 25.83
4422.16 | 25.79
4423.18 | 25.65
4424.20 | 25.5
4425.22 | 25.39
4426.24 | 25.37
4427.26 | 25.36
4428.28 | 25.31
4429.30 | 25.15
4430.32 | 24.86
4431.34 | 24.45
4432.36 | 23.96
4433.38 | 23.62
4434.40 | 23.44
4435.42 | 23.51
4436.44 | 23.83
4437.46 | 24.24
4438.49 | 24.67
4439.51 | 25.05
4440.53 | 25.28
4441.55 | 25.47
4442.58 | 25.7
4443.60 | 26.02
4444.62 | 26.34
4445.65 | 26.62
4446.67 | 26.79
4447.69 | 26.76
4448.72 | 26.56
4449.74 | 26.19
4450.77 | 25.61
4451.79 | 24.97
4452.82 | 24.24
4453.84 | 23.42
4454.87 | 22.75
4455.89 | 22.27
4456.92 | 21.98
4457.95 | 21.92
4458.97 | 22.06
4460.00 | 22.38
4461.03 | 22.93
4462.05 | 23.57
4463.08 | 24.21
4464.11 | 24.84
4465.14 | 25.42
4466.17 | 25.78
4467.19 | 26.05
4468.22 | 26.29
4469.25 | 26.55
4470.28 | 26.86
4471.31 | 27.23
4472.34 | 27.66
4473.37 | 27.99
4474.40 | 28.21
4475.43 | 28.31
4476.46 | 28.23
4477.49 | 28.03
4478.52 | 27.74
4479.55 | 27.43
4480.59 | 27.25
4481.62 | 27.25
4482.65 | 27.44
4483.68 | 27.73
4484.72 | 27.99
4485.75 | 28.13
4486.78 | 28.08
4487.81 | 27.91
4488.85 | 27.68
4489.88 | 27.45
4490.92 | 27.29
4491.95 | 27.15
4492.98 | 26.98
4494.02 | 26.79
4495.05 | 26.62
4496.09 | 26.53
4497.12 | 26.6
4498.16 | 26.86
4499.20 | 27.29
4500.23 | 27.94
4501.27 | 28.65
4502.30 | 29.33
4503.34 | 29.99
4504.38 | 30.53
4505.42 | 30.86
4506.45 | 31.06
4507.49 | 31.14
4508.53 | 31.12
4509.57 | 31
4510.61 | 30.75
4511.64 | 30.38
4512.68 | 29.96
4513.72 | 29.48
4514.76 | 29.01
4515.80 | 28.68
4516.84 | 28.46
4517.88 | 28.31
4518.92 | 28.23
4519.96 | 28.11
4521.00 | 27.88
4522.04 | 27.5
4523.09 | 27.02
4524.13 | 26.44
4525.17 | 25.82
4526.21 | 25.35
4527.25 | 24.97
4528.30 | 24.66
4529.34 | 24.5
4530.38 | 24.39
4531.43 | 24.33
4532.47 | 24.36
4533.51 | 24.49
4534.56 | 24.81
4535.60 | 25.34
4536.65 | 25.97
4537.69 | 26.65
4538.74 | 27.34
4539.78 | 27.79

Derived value -1.5 A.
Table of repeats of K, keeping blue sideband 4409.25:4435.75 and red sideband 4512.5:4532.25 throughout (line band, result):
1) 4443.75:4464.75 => 0.81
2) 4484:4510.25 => -2.11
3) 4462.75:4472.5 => -0.16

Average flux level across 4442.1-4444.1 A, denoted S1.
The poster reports 25.9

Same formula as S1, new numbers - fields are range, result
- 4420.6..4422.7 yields 25.9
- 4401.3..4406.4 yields 20.7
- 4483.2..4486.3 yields 27.9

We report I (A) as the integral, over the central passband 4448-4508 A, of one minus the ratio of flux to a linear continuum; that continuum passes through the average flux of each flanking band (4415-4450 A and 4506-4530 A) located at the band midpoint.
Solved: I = 0.3 A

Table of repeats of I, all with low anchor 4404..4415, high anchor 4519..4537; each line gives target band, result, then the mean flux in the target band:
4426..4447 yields -1.6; 25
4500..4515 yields -3.0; 30.1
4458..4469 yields -0.2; 24.3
